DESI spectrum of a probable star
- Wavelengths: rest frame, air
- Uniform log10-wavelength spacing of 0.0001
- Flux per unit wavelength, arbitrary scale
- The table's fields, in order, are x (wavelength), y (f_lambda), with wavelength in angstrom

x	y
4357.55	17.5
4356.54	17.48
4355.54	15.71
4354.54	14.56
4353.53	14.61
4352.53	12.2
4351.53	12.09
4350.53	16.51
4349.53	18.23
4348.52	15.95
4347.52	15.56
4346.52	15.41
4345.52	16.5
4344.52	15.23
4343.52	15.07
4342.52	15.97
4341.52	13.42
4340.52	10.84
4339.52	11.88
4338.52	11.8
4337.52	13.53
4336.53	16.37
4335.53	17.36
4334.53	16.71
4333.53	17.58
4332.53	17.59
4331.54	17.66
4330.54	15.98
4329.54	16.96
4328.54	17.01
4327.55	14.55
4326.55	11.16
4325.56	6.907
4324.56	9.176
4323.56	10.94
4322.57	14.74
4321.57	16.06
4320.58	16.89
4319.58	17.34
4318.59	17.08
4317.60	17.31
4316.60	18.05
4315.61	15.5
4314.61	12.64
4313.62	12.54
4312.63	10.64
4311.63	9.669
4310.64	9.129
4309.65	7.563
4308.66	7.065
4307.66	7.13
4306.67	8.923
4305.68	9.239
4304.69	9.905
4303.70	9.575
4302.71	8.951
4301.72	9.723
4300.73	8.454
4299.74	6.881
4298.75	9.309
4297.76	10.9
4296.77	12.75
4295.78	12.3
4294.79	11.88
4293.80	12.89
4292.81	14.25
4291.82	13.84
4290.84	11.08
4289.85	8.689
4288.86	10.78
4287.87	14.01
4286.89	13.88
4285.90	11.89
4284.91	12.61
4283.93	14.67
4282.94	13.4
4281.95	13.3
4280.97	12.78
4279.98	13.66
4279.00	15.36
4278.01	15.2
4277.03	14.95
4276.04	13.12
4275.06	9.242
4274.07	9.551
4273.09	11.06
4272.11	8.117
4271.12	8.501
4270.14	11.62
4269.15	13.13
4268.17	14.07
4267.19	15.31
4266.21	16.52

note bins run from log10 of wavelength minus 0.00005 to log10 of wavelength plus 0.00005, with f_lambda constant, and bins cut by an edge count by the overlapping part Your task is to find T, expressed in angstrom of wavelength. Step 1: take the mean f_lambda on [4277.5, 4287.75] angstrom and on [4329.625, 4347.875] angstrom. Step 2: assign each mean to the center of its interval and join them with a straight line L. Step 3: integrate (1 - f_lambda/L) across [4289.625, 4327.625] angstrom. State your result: 7.58 angstrom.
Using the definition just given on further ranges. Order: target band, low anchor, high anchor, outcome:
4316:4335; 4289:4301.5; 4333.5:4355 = -2.67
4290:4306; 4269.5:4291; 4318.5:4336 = 3.03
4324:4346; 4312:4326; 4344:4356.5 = 0.23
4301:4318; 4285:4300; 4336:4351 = 2.80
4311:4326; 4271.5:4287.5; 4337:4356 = 0.04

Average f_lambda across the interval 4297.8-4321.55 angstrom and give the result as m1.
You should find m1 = 11.4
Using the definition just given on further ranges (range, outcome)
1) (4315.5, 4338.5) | 15.3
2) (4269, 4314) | 11.2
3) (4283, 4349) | 12.9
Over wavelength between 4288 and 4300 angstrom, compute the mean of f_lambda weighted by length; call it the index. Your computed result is 11.5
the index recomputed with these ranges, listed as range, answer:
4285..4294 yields 12.4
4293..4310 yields 9.71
